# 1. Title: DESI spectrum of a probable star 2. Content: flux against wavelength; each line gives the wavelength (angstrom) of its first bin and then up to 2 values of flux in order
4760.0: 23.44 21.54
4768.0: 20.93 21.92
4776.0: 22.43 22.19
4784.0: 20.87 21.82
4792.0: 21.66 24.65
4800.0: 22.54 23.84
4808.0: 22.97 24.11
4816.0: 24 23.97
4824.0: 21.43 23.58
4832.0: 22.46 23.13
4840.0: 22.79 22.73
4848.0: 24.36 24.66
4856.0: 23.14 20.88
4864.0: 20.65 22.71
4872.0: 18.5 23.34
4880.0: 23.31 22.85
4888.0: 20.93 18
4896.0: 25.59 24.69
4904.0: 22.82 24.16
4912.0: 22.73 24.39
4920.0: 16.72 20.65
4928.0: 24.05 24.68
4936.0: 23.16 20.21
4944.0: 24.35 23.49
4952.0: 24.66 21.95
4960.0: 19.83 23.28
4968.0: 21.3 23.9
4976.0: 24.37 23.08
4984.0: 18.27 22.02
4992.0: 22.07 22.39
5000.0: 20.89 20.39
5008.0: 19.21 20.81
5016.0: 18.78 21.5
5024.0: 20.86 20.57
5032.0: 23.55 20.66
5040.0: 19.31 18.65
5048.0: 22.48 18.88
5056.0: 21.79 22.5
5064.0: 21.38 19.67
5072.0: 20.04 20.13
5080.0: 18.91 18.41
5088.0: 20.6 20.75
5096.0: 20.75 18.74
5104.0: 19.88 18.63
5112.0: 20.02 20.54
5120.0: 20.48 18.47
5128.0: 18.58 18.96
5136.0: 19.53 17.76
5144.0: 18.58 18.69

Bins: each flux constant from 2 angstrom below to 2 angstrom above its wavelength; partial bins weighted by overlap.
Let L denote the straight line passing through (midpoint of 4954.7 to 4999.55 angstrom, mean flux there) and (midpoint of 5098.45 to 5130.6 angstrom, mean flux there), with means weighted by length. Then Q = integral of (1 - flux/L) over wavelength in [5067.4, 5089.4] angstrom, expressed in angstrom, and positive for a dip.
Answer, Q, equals 0.5 angstrom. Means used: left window 22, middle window 19.6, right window 19.4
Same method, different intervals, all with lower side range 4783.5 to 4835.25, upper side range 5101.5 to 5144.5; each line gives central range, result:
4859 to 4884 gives 0.6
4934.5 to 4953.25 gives -1.5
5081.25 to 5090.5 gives 0.1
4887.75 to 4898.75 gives 0.1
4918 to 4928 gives 0.9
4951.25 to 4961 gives -0.4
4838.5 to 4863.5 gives -0.5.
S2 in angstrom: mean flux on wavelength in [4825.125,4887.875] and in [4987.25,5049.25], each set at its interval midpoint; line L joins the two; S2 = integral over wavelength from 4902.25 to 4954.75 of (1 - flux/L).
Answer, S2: -2.4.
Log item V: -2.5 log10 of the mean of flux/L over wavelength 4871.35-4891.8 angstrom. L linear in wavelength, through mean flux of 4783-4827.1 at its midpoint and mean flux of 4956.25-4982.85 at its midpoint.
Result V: 0.05 mag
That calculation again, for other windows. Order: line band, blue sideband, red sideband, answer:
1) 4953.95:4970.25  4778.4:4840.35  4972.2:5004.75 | 0.02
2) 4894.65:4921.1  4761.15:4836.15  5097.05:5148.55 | -0.08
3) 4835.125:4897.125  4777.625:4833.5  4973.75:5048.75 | 0.00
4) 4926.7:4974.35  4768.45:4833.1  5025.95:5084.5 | -0.07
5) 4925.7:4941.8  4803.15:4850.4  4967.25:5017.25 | -0.05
